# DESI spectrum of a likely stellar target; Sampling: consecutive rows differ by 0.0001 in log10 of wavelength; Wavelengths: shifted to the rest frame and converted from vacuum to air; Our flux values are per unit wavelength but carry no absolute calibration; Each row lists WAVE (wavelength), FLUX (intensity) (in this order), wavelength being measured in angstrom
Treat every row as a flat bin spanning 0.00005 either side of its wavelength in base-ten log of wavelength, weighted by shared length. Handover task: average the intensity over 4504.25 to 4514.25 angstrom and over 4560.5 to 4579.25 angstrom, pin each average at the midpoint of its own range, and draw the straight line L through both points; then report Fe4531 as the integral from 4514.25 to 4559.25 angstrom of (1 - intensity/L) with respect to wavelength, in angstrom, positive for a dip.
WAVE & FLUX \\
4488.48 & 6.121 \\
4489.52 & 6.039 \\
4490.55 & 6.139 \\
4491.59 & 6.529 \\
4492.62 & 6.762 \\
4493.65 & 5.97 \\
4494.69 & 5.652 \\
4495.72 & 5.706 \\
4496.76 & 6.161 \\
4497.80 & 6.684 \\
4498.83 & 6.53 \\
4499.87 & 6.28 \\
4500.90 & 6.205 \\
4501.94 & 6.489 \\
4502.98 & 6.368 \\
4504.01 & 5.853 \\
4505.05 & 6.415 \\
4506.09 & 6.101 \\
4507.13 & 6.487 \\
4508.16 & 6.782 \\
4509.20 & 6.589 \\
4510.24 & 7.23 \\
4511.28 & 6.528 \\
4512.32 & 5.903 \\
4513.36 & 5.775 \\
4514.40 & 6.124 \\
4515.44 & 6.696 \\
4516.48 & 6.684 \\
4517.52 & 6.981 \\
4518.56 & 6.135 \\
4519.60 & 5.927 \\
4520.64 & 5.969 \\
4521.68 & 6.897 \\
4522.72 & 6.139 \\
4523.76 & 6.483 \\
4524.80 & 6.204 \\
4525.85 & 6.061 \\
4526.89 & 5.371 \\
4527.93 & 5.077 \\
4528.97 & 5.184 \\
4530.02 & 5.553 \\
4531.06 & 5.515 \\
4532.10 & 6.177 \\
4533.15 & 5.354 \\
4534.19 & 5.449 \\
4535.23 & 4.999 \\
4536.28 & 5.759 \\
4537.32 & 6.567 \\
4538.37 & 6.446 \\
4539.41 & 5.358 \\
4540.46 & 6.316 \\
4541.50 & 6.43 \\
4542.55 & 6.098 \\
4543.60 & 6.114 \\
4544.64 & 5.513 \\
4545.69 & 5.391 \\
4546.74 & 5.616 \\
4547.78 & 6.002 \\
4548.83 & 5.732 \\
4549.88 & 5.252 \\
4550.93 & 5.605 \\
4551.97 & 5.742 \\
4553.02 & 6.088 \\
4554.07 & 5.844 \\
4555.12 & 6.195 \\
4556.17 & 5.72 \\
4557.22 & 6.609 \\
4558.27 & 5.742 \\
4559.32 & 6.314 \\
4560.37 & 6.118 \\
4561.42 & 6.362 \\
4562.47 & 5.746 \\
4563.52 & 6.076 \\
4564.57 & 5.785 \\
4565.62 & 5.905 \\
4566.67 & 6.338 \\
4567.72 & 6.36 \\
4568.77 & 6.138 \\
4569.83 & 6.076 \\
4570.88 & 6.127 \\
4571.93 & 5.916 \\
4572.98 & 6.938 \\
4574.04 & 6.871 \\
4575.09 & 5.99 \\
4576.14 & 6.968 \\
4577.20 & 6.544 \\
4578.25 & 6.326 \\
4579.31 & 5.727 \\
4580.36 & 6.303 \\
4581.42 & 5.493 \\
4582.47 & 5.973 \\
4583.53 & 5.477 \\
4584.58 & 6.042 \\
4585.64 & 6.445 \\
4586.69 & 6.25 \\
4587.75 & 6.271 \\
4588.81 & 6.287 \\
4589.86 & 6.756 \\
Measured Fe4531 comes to 2.8 angstrom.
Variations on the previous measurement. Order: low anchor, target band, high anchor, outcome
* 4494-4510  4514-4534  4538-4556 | 0.2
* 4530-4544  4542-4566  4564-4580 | 0.7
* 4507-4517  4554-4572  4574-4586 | 0.4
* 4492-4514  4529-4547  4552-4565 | 1.0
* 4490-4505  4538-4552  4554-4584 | 0.8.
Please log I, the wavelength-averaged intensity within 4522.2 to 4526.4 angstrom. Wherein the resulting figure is 6.21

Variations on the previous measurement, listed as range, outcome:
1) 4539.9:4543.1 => 6.26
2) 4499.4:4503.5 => 6.35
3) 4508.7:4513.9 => 6.4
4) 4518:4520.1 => 6.05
